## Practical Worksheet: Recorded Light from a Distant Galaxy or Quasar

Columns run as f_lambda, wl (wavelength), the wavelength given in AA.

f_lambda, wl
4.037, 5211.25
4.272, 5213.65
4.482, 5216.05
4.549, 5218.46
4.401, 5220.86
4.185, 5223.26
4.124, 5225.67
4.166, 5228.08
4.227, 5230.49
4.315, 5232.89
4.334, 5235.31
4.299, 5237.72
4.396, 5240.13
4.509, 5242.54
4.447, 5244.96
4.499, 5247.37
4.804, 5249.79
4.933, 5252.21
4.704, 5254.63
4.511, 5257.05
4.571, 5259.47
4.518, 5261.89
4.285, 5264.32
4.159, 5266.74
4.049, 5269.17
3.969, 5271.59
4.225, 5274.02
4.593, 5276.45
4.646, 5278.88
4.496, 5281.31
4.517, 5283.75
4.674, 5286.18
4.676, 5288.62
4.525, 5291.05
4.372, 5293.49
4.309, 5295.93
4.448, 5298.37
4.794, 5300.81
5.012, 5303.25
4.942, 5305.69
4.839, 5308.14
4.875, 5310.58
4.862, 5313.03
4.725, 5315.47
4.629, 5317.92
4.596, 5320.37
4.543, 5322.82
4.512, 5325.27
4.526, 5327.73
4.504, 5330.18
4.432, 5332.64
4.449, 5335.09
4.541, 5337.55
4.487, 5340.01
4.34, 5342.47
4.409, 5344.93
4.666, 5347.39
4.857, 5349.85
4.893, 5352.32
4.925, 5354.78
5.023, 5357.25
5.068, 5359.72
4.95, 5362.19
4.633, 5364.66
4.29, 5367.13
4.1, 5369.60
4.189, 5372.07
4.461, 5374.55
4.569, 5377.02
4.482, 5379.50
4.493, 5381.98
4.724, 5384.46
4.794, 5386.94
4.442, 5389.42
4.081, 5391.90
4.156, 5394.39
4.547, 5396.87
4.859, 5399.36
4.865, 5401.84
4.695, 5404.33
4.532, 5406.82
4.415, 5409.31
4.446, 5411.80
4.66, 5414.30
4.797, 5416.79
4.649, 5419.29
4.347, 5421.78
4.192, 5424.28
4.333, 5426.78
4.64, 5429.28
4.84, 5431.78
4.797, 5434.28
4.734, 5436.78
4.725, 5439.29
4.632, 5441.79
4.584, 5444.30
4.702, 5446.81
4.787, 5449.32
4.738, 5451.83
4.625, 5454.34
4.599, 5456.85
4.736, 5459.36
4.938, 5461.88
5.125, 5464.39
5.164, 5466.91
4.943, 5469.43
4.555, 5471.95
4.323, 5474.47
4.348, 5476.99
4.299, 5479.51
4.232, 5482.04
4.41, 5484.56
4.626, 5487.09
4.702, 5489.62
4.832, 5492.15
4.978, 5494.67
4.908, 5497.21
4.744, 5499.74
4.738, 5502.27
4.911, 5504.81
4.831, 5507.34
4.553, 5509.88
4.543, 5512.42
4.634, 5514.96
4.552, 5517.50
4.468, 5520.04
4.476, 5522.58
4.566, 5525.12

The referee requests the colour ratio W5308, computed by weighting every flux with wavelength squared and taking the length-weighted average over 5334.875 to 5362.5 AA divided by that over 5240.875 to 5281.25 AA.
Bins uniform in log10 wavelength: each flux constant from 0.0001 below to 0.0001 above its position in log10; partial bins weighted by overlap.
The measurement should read 1.1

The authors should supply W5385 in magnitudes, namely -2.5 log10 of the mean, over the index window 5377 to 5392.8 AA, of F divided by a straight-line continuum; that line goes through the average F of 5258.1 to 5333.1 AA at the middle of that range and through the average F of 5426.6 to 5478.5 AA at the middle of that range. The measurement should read 0.03 mag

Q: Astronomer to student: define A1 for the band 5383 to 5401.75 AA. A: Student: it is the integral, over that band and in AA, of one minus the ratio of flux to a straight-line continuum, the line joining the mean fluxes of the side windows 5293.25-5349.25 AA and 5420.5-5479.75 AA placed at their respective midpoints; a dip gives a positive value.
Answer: 0.4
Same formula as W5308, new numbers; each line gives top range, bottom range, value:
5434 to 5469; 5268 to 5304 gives 1.13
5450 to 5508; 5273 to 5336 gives 1.09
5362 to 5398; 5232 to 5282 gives 1.05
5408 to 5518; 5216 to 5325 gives 1.11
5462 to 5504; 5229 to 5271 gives 1.15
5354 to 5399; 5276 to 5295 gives 1.03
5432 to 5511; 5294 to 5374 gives 1.07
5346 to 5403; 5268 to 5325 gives 1.04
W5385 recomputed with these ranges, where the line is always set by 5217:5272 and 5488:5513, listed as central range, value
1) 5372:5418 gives 0.02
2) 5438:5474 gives -0.01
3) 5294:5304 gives -0.03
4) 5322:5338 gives 0.01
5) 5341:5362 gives -0.05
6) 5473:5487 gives 0.09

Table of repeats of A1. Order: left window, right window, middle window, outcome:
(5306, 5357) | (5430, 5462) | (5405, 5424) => 0.7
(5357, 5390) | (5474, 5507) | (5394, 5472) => -1.2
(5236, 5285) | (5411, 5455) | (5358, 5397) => 0.6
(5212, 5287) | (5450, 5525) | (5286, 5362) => -2.9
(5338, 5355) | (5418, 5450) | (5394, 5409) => 0.0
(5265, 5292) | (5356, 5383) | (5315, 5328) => -0.3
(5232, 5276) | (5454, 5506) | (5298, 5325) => -1.6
